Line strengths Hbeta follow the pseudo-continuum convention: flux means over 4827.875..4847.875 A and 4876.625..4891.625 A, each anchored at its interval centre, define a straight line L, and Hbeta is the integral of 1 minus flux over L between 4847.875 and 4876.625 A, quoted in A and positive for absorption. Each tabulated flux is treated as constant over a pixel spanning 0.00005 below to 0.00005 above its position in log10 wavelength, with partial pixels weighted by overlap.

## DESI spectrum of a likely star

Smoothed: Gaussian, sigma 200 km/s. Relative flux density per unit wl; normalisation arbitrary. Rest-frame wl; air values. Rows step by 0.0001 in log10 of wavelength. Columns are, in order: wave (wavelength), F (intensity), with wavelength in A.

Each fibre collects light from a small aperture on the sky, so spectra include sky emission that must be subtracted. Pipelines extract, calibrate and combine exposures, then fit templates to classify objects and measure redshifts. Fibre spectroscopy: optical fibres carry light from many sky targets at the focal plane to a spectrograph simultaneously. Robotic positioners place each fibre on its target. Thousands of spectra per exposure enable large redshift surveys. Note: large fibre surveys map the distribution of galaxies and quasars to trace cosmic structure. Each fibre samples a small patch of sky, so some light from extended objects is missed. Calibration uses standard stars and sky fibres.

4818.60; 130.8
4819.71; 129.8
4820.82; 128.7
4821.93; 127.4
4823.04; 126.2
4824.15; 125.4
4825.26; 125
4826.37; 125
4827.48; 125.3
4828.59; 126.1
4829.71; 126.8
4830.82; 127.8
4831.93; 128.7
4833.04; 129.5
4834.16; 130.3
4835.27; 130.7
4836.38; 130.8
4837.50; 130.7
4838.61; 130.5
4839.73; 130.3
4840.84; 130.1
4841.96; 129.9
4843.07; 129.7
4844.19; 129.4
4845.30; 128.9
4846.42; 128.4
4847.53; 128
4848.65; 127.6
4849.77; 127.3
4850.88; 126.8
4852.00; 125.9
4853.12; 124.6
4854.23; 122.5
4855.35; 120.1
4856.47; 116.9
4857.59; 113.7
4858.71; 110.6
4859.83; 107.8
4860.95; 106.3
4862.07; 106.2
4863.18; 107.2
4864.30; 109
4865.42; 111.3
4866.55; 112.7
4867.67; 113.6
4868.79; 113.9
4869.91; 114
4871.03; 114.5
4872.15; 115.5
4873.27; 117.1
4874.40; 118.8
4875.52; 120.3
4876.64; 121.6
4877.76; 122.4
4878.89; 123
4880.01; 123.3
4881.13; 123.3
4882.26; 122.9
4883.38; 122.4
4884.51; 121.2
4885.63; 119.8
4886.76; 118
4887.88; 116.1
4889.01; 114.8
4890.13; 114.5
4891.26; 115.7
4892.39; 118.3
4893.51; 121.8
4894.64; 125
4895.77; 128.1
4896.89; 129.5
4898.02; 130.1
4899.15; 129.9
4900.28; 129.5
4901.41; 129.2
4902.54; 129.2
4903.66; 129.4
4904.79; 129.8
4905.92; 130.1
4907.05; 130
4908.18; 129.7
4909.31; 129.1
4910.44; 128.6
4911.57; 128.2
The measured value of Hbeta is 1.85 A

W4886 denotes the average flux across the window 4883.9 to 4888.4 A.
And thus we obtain 119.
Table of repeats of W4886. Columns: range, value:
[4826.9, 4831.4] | 126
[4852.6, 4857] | 121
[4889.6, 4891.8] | 115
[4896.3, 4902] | 130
